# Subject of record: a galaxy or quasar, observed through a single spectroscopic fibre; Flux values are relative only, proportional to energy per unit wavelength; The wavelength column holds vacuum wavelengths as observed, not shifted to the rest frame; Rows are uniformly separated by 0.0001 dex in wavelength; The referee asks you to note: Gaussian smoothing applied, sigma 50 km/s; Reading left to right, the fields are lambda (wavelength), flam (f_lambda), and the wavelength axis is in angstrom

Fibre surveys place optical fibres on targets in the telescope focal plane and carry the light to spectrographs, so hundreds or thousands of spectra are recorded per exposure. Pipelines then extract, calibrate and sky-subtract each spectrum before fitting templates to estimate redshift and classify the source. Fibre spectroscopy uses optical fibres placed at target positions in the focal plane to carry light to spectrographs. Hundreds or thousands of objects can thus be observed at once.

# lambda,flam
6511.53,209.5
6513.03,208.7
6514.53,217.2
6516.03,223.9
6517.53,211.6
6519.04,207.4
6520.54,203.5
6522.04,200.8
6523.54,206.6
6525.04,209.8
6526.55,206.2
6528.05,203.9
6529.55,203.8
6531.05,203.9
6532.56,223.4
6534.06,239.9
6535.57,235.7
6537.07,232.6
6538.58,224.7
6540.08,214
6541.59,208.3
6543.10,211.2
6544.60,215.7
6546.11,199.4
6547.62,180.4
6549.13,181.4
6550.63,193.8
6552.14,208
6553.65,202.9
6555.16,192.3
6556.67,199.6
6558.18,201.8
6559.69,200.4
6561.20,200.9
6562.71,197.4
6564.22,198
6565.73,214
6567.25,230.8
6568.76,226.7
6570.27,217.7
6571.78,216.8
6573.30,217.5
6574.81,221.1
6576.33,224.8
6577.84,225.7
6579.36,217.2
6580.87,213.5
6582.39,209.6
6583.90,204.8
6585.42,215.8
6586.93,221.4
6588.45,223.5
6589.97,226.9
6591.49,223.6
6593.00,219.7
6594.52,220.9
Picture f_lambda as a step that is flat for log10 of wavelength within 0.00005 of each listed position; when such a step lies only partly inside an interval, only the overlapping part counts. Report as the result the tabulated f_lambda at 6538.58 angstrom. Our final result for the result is 224.7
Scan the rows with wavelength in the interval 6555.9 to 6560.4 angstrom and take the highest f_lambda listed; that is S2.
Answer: 201.8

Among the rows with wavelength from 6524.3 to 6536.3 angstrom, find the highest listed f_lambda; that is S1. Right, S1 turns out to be 239.9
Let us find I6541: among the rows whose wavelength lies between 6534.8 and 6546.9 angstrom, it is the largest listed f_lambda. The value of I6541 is 235.7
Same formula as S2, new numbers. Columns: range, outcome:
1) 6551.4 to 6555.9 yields 208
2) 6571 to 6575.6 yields 221.1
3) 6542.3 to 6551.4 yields 215.7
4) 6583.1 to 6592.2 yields 226.9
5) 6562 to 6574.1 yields 230.8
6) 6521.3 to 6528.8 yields 209.8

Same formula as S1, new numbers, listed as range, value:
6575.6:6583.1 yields 225.7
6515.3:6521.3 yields 223.9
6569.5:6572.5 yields 217.7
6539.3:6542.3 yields 214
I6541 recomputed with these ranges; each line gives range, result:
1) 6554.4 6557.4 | 199.6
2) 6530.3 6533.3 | 223.4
